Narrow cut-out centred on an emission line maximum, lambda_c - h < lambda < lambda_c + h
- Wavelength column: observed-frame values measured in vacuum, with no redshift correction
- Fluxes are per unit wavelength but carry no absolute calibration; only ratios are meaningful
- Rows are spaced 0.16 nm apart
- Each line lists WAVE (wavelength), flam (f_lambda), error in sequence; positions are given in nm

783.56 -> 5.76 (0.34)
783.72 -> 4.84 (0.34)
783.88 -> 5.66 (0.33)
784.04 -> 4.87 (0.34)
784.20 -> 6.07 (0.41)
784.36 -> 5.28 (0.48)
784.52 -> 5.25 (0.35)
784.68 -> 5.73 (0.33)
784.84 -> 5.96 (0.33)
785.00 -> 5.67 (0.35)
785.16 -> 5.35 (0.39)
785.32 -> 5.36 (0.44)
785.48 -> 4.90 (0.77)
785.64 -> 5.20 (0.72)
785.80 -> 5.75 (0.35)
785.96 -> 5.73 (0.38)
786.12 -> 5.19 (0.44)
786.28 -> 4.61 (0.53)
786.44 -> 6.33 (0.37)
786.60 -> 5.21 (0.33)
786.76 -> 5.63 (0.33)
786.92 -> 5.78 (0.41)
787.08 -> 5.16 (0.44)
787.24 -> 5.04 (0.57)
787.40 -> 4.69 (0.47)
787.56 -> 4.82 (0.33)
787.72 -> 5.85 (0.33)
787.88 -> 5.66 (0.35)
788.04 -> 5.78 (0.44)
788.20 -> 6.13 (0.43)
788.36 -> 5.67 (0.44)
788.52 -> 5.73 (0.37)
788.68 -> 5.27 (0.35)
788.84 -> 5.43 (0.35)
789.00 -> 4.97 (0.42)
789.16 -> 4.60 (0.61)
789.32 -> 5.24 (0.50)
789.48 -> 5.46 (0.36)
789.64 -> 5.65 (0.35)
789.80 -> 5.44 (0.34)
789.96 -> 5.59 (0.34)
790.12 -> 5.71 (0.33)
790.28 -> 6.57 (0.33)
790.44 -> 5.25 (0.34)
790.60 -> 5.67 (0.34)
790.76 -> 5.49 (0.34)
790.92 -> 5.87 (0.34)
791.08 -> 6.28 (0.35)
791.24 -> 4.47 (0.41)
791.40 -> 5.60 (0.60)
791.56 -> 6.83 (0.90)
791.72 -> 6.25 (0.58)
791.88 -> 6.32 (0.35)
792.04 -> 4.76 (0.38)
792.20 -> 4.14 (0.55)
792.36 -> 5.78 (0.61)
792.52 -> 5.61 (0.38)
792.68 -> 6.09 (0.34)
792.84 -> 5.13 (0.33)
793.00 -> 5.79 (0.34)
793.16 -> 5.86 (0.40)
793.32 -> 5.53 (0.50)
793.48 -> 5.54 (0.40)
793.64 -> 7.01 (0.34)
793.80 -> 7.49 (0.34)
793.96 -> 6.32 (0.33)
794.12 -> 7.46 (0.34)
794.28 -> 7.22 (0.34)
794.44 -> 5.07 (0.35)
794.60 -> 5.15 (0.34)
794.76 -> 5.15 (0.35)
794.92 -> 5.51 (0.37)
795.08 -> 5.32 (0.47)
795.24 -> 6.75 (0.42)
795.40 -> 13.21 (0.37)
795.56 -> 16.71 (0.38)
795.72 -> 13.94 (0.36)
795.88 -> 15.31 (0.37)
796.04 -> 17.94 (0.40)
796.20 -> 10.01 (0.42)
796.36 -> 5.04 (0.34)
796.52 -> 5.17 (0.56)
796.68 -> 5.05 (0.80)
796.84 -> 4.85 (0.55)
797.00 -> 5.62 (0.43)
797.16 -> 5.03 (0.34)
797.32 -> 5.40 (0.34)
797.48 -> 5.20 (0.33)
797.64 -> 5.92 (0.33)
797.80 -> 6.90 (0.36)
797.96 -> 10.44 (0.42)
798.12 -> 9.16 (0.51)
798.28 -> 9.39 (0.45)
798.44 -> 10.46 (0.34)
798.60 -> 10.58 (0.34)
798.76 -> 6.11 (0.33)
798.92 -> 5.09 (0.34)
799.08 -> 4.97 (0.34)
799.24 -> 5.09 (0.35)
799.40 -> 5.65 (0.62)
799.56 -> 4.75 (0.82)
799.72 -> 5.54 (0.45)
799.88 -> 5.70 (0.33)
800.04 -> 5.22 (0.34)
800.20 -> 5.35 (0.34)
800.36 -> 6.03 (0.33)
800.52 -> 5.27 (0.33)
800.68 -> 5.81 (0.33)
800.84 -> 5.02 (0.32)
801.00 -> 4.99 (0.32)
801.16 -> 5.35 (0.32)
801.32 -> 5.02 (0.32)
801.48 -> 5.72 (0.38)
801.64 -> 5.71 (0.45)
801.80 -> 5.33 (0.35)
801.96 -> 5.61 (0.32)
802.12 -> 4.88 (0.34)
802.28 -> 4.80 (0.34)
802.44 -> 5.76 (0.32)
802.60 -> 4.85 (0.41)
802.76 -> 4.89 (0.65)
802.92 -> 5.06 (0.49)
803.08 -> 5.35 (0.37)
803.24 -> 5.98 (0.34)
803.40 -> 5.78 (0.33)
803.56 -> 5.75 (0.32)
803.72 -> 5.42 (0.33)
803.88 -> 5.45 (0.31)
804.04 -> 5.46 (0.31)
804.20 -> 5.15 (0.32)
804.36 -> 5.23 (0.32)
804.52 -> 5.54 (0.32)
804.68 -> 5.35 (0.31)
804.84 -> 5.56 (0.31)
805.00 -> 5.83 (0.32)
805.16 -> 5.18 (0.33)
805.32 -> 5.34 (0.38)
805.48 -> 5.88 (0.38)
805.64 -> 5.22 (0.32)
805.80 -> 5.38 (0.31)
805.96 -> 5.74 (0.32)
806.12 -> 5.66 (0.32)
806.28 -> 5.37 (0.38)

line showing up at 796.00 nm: H-alpha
